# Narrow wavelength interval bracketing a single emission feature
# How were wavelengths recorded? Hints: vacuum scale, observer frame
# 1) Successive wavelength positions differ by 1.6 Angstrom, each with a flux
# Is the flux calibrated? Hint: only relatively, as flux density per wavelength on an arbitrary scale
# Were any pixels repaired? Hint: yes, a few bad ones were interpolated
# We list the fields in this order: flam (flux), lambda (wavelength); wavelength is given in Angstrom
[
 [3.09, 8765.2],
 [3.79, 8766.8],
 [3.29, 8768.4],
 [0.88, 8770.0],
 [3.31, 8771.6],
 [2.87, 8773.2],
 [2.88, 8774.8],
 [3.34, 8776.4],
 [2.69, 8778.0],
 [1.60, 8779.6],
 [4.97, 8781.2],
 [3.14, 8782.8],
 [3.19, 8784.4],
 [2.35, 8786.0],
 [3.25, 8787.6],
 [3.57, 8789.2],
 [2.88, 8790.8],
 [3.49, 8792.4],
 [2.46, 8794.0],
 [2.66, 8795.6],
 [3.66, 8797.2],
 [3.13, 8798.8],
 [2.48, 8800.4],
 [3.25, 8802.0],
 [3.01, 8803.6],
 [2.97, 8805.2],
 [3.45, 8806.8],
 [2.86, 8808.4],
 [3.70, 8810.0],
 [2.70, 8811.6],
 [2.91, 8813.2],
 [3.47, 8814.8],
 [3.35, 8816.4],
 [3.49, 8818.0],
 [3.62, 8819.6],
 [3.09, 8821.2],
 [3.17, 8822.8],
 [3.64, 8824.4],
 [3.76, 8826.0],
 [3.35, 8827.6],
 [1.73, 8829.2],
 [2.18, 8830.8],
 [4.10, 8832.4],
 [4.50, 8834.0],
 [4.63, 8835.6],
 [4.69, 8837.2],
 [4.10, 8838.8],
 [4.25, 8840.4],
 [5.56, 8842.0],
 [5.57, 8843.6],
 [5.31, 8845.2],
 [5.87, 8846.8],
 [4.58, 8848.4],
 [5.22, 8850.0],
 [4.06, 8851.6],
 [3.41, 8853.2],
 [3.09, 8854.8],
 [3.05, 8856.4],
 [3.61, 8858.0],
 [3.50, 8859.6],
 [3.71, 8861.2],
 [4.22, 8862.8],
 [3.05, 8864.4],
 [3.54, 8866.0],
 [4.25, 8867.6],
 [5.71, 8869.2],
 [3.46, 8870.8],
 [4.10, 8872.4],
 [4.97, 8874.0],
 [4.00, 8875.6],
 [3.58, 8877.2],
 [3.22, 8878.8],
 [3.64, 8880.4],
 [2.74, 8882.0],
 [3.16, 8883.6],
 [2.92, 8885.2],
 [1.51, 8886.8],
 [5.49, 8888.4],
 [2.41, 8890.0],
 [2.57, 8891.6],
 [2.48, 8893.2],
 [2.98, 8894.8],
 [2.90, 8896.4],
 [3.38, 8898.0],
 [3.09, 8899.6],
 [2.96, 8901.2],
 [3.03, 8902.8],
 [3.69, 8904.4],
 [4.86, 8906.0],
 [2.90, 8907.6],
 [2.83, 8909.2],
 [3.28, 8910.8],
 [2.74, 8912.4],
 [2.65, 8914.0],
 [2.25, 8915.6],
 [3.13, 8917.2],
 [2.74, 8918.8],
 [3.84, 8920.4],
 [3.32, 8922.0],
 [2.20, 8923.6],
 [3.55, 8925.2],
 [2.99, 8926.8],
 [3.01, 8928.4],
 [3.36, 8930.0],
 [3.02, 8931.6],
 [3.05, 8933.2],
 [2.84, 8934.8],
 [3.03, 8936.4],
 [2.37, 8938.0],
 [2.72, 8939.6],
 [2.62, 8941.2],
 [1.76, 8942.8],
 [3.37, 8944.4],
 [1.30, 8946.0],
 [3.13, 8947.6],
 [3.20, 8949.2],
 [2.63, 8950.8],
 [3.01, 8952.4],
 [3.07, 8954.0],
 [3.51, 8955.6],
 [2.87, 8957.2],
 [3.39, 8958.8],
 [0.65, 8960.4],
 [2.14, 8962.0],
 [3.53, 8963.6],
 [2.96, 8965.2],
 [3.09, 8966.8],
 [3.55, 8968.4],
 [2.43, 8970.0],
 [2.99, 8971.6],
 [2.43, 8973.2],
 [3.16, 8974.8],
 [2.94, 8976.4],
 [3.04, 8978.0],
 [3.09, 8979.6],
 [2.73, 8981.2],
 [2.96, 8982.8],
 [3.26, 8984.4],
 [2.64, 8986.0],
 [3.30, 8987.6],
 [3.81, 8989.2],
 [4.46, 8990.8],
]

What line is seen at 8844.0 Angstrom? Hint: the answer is H-alpha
